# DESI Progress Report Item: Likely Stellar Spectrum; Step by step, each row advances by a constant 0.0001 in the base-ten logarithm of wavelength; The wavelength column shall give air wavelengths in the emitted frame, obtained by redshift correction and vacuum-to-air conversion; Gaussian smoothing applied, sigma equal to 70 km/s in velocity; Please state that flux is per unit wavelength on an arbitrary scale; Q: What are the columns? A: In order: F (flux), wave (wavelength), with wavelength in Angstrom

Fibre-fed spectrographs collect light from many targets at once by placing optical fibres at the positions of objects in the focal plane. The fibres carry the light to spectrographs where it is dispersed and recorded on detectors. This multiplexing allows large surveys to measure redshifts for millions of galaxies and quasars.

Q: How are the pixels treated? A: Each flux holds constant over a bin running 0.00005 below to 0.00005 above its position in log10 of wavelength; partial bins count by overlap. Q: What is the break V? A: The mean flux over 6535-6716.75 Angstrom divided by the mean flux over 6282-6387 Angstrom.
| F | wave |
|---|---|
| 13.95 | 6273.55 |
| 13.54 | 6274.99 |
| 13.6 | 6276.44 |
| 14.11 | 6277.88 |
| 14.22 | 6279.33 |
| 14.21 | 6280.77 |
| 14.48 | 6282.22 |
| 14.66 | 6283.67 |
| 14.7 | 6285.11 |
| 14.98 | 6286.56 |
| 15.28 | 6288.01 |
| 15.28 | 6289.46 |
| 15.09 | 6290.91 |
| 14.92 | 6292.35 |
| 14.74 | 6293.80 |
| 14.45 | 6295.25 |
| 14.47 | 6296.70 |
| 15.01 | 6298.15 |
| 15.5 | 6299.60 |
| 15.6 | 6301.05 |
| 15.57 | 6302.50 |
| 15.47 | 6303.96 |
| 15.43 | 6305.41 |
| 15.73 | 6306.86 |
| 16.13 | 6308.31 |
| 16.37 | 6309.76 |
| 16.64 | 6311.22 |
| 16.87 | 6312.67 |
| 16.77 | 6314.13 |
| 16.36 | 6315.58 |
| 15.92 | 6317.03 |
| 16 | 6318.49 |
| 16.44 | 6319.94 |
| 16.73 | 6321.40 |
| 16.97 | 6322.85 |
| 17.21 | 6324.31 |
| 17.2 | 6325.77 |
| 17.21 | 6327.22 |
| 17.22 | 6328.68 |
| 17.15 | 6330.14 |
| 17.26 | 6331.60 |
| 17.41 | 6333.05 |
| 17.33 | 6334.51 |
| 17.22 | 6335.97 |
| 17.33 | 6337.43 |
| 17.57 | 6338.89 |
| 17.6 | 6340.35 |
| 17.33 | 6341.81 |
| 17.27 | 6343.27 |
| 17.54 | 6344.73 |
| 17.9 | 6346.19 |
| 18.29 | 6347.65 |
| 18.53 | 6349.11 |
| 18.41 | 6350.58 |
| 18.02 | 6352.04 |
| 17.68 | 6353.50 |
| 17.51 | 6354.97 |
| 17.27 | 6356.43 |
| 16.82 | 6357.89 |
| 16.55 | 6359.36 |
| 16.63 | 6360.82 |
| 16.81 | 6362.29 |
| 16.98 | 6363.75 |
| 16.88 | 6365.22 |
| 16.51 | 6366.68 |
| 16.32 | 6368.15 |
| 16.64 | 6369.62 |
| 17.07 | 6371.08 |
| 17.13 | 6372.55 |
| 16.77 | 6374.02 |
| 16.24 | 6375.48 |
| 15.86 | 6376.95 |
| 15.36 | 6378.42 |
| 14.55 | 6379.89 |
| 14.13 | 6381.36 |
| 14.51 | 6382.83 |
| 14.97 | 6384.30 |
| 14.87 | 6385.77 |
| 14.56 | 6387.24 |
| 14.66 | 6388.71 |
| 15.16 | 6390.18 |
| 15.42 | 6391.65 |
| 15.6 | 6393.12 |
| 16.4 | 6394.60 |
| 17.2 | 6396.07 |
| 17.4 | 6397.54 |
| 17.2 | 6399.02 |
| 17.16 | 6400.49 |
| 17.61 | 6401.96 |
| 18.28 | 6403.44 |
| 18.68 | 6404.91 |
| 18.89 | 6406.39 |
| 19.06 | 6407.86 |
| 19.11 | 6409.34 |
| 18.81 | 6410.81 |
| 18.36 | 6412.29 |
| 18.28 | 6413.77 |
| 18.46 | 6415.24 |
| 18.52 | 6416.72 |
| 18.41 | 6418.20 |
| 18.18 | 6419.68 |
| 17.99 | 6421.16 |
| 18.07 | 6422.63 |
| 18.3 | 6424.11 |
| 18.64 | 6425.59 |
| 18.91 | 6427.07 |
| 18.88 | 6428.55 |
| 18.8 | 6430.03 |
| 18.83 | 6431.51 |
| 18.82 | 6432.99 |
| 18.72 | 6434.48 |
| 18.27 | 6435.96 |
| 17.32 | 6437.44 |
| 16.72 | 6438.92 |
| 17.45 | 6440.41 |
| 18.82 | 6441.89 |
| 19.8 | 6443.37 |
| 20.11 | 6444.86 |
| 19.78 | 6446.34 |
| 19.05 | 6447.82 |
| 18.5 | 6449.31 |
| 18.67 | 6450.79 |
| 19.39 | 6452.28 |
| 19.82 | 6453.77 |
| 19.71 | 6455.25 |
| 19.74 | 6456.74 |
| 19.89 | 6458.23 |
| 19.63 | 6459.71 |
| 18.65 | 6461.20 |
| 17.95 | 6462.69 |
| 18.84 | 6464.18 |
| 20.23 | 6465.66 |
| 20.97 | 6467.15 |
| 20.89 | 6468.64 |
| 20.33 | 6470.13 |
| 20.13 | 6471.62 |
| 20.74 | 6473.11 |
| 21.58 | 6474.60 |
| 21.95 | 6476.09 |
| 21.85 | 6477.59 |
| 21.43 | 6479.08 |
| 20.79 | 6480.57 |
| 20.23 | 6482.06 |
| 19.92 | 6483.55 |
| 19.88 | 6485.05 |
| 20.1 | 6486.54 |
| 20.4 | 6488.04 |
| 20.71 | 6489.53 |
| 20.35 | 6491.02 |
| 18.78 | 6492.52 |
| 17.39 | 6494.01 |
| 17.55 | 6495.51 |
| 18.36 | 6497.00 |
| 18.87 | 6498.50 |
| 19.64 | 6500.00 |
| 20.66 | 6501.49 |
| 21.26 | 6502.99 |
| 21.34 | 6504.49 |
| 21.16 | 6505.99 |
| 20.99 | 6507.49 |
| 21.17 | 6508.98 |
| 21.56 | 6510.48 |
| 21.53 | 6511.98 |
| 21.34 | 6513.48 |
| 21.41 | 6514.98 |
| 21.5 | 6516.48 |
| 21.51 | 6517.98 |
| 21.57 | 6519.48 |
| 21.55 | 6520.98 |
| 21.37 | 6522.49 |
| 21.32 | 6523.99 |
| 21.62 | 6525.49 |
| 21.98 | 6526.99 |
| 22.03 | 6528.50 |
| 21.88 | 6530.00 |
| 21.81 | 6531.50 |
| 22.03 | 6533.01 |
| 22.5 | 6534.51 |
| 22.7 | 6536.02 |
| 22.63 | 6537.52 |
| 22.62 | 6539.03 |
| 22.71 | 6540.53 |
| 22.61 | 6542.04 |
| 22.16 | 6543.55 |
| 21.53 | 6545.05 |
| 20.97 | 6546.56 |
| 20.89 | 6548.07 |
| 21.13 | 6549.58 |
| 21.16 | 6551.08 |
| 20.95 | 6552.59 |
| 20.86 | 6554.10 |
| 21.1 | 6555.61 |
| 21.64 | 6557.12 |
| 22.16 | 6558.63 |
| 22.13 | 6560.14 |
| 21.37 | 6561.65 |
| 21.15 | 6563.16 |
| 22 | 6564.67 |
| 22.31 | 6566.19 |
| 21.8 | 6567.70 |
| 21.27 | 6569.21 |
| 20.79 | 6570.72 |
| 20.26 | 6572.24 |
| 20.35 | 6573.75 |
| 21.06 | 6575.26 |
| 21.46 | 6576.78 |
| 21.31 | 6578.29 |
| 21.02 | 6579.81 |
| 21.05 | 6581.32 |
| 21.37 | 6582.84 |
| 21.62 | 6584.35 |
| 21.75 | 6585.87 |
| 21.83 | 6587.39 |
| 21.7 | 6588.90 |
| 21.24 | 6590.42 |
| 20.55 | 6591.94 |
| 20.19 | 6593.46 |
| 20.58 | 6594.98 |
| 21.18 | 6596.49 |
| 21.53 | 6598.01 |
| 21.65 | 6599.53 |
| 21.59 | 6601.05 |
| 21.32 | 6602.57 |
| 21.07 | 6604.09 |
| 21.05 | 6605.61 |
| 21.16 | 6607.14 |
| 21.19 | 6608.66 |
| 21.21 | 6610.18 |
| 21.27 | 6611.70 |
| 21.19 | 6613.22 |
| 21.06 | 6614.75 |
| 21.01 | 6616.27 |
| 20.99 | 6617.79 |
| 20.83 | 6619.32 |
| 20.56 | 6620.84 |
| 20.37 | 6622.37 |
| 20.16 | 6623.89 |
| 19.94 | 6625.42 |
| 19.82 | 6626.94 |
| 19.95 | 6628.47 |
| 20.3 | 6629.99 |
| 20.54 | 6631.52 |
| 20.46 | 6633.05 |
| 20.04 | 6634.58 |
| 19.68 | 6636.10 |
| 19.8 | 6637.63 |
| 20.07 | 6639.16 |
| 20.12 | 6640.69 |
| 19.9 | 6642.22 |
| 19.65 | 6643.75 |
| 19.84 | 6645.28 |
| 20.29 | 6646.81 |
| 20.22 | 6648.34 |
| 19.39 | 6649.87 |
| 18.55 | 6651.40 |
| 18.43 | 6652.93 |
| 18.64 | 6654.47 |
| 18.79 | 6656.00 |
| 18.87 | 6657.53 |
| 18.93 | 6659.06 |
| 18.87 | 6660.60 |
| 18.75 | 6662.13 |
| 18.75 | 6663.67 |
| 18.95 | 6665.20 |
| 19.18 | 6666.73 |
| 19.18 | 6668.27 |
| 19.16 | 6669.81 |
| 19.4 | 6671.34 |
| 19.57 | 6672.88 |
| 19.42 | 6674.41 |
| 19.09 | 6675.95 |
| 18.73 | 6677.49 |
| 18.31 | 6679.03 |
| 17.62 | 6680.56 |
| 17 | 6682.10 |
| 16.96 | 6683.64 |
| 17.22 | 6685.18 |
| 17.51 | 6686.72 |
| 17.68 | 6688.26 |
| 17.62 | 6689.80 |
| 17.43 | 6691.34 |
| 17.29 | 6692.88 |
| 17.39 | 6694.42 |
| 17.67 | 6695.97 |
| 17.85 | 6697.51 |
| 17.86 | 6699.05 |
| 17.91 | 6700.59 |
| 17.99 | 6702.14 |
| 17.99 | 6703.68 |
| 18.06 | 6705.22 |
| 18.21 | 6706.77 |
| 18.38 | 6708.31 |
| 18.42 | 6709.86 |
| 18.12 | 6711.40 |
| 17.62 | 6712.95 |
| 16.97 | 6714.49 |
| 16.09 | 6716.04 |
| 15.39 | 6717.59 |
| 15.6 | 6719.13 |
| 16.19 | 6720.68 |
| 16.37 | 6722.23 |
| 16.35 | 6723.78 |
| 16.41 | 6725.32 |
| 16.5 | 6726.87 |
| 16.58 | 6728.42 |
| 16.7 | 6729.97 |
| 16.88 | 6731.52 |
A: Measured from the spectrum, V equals 1.22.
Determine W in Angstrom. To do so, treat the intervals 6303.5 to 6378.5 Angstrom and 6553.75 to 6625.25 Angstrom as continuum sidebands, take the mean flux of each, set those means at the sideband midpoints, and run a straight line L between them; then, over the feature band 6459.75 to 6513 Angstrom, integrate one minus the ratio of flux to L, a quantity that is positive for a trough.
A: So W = -2.2 Angstrom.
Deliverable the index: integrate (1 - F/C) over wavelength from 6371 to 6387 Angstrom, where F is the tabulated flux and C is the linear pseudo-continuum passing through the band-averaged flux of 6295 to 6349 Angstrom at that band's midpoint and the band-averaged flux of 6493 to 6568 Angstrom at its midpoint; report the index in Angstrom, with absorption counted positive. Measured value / 2.2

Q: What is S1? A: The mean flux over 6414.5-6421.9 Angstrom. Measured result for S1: 18.3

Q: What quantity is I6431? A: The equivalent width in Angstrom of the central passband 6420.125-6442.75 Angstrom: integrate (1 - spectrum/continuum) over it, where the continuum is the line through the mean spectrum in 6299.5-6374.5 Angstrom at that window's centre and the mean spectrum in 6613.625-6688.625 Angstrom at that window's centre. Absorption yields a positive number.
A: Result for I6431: -0.8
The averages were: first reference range 16.9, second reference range 19.4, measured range 18.3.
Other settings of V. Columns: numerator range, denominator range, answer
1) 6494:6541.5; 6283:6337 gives 1.32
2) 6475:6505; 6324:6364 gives 1.15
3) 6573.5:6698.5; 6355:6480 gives 1.10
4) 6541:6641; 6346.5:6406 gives 1.27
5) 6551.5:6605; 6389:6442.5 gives 1.19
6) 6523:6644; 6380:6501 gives 1.14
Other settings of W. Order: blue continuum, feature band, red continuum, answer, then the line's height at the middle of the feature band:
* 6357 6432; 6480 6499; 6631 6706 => -2.0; 17.7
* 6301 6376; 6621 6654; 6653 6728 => -4.0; 17.7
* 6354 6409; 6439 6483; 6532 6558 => -1.8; 19.1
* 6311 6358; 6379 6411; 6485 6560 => 3.5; 18.5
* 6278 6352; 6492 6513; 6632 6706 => -3.0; 17.6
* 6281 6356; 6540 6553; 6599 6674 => -1.7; 19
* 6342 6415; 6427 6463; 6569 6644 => -1.7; 18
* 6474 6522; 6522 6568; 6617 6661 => -3.3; 20.3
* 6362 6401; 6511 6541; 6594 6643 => -4.8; 18.8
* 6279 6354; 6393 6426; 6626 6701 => -2.0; 17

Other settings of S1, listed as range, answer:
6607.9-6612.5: 21.3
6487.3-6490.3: 20.6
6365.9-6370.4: 16.5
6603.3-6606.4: 21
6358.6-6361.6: 16.6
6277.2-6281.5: 14.2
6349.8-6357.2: 17.8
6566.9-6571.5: 21.3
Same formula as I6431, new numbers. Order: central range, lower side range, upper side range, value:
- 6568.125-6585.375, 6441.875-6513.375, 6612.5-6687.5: -1.21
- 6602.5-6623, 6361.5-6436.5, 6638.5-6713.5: -3.12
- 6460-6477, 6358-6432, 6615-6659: -2.14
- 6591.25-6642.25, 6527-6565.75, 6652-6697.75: -1.95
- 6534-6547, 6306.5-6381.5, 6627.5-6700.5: -3.01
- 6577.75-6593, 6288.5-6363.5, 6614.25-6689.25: -2.05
